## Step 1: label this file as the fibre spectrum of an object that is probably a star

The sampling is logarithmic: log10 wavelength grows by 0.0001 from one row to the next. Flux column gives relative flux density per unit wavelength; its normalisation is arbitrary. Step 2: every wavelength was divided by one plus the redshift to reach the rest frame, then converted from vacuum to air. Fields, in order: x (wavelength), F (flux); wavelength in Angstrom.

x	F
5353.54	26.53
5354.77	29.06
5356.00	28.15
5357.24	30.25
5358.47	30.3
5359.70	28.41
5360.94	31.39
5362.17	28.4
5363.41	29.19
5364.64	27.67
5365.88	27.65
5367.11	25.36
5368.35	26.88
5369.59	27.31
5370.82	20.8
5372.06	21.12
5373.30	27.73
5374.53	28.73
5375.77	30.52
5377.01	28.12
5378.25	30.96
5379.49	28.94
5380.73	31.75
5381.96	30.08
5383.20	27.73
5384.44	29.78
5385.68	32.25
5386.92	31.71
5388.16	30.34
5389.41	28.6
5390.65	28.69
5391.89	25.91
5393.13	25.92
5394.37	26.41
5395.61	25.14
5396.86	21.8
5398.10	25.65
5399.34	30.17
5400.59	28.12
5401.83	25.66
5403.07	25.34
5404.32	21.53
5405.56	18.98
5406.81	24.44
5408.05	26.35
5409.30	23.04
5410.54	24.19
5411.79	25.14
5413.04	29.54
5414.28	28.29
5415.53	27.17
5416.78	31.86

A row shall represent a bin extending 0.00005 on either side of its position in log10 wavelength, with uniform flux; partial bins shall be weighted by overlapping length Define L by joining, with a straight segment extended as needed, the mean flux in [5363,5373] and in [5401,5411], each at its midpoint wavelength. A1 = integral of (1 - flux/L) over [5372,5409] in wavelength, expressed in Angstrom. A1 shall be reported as -4.1 Angstrom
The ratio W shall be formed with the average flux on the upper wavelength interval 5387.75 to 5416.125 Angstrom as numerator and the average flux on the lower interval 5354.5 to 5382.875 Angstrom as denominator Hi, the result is 0.92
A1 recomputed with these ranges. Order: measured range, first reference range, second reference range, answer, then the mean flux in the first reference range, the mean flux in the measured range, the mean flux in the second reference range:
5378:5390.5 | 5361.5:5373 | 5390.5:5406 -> -2.2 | 26.1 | 30.1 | 25.3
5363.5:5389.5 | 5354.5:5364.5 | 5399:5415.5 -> -0.4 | 29.3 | 28.3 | 25.4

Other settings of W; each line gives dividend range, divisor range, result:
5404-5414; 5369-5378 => 0.92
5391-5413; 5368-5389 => 0.88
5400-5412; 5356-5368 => 0.85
